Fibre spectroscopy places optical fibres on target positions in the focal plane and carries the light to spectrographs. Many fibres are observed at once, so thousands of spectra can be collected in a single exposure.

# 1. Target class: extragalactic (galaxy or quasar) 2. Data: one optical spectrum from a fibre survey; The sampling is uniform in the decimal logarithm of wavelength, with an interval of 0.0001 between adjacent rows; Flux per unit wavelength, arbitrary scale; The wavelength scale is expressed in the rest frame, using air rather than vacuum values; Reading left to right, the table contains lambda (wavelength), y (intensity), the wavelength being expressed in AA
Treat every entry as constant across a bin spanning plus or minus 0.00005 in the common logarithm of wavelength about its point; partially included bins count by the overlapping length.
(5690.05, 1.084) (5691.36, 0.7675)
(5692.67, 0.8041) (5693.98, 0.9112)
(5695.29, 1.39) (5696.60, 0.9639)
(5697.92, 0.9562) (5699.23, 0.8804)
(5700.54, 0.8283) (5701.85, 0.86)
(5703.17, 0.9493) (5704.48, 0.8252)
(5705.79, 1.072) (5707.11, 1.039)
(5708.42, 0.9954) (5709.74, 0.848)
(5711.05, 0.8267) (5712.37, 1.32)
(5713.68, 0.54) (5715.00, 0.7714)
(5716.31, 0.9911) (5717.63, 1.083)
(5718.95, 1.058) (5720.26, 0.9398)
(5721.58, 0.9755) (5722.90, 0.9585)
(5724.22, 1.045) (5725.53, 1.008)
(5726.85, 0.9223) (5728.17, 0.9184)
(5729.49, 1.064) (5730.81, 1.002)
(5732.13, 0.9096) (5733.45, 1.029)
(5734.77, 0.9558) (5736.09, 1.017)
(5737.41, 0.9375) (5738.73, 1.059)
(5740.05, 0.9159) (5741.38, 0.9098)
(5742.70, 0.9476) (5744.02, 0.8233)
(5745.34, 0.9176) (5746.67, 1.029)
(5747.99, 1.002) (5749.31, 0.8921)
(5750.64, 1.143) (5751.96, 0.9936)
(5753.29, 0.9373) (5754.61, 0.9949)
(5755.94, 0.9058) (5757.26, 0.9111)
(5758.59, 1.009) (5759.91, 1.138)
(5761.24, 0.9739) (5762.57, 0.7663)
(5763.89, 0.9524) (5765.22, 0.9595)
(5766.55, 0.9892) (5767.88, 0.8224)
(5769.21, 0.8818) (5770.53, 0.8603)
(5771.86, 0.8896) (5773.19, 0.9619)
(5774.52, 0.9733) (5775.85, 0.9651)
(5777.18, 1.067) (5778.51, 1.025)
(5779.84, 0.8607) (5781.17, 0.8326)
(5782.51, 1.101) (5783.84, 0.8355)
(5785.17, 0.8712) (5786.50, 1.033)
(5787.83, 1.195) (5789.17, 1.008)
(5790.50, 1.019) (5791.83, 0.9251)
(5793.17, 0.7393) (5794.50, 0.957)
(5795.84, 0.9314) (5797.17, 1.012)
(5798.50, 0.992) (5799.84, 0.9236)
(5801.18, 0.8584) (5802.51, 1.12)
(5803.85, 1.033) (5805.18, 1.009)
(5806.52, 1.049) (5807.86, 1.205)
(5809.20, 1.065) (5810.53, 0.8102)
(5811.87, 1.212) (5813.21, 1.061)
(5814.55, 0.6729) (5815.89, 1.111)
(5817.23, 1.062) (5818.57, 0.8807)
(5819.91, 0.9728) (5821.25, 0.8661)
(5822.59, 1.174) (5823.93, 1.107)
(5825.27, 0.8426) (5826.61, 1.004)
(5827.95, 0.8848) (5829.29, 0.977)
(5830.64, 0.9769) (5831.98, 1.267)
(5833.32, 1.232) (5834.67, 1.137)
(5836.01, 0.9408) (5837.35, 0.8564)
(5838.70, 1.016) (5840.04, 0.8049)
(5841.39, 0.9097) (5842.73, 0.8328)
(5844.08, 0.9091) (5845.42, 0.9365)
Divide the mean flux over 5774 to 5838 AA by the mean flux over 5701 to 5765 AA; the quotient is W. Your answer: 1.03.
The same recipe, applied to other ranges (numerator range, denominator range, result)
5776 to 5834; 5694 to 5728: 1.04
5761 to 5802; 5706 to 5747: 0.98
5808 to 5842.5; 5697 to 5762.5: 1.04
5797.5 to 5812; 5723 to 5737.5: 1.04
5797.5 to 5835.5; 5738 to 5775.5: 1.07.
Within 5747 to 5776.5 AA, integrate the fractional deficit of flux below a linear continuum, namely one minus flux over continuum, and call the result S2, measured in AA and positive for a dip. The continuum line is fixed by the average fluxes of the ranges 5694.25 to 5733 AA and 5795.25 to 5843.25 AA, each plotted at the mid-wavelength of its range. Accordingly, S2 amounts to 0.78 AA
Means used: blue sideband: 0.963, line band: 0.952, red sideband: 0.995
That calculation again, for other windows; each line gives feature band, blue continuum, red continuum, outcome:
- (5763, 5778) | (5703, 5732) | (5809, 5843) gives 0.6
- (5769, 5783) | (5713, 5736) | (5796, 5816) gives 0.5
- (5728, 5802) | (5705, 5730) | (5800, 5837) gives 2.5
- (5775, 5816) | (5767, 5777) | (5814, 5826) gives -1.7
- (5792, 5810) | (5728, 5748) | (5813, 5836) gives 0.2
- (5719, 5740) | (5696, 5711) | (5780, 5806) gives -1.0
